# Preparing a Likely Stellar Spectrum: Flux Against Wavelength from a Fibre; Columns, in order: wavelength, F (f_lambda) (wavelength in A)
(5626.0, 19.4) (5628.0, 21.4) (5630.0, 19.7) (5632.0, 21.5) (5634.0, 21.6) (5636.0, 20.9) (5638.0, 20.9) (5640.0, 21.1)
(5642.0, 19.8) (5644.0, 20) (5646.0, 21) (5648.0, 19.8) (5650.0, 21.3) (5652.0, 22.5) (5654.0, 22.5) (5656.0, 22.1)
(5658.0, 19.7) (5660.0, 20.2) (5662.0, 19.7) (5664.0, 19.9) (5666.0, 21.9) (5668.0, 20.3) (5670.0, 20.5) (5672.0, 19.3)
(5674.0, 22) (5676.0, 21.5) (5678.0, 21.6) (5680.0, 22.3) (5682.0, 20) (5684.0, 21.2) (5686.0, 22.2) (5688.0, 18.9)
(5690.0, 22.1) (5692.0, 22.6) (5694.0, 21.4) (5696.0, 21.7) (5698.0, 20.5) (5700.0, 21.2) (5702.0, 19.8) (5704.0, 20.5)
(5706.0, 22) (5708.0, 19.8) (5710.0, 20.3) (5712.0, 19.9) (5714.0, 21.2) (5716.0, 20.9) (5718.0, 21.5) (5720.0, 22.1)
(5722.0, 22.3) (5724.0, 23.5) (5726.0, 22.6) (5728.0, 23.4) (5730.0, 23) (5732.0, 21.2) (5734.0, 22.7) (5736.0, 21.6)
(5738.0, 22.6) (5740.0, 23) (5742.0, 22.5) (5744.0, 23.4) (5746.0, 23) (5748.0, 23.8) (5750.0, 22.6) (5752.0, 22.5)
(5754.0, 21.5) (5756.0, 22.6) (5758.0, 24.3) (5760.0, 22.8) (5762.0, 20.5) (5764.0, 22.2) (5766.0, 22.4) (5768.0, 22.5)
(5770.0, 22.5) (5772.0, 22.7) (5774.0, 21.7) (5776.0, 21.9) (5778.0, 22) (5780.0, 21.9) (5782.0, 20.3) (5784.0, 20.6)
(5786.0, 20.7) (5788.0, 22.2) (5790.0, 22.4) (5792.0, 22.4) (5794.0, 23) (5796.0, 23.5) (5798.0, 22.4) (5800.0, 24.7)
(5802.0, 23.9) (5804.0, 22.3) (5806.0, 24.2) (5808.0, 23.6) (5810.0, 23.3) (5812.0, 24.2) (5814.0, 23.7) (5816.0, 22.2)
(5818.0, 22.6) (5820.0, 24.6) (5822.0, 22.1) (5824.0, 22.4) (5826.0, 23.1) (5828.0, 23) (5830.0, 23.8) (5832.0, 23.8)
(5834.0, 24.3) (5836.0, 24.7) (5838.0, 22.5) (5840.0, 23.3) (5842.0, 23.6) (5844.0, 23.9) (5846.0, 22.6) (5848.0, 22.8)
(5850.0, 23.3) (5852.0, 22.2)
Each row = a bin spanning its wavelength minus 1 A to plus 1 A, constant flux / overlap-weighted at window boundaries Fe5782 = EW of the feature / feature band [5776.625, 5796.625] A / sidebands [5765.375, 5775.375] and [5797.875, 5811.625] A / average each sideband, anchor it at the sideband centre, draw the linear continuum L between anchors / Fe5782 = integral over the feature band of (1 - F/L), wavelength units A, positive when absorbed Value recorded 0.9 A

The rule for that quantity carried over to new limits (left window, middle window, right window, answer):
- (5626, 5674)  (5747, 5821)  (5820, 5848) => 0.05 A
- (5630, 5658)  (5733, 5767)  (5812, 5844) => -0.32 A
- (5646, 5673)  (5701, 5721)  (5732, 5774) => 0.86 A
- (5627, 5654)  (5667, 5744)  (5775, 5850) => 0.75 A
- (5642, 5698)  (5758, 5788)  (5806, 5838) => 1.03 A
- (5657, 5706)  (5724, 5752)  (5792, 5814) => -0.82 A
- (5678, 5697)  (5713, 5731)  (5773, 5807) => -0.46 A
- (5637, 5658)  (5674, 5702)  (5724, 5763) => 0.53 A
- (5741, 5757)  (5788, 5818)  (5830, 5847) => 0.06 A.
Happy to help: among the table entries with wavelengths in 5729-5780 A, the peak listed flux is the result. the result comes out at 24.3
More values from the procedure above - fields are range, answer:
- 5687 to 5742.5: 23.5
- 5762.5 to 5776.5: 22.7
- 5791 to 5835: 24.7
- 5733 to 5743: 23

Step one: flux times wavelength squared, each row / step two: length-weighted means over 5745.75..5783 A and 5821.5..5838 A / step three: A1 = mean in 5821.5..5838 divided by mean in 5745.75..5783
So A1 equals 1.07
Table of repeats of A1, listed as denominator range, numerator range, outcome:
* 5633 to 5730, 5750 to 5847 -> 1.12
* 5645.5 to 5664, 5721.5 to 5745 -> 1.11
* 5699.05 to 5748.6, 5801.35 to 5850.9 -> 1.10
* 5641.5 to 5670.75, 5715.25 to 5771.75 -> 1.12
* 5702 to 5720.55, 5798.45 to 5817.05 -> 1.17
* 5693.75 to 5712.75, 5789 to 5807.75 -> 1.16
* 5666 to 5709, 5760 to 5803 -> 1.09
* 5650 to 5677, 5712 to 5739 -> 1.08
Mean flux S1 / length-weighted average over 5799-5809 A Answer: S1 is 23.7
